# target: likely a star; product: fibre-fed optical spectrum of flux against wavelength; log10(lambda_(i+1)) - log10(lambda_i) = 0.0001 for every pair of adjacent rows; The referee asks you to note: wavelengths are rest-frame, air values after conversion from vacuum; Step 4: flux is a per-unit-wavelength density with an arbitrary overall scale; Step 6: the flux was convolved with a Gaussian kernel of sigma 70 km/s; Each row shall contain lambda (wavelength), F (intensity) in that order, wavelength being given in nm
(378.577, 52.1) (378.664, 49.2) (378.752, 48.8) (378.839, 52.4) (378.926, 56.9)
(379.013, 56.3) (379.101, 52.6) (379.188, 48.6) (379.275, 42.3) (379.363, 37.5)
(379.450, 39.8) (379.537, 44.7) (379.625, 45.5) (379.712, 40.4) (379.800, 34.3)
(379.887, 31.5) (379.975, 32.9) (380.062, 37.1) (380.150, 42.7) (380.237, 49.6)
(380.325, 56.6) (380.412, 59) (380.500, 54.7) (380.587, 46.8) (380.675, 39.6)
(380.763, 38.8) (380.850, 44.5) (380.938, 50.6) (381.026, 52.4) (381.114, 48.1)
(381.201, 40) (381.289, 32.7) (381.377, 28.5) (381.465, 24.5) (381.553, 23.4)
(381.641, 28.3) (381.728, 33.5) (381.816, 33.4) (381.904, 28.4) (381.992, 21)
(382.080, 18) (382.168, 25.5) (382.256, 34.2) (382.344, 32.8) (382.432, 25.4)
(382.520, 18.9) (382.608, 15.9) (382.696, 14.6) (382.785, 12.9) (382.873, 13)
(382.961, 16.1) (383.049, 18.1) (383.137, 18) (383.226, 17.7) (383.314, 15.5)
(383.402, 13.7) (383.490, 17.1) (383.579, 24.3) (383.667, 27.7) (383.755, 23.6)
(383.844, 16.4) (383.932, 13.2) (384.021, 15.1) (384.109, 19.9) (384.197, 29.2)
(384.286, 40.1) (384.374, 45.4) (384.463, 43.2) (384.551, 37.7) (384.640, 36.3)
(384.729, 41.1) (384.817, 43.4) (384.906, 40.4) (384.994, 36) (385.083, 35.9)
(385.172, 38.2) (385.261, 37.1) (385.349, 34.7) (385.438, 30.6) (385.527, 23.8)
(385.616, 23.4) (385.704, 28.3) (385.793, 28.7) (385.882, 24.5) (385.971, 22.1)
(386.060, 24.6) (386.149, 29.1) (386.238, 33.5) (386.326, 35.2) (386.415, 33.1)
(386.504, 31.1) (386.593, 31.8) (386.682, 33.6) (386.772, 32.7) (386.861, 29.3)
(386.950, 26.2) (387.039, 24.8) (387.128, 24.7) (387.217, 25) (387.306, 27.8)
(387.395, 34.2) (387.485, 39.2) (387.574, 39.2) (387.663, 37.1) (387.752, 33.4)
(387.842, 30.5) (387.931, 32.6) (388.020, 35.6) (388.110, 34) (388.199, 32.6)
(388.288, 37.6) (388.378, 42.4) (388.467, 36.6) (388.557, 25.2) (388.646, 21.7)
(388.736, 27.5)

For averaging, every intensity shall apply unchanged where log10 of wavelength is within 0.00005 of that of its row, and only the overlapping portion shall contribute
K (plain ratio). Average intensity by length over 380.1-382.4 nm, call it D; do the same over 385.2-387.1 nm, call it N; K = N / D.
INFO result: 0.8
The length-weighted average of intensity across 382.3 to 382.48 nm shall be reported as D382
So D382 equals 28.9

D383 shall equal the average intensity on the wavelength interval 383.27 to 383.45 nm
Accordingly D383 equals 14.7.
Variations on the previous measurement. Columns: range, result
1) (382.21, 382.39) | 33.3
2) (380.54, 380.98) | 44.2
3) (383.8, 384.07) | 15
